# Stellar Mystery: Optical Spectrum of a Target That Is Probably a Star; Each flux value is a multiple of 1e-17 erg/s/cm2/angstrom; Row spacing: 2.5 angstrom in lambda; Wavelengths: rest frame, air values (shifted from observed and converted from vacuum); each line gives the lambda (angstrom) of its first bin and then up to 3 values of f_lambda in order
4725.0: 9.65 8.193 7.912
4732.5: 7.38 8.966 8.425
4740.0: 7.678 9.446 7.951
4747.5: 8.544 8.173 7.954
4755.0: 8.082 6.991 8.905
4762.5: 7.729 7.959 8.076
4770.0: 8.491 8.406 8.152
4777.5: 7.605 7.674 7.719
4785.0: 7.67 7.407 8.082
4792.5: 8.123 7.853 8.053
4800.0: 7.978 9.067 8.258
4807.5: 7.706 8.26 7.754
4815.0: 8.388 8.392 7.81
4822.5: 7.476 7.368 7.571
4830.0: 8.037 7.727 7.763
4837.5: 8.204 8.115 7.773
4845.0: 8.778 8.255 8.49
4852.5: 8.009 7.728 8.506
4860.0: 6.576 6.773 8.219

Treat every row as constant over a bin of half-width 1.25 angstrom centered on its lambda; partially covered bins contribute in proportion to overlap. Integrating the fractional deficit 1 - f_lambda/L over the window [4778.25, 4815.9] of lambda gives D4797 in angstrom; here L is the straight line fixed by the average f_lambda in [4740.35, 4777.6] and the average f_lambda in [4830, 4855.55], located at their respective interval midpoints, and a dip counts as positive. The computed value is 0.66 angstrom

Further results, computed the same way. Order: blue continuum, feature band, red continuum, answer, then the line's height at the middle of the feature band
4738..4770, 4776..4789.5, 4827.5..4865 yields 0.7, 8.07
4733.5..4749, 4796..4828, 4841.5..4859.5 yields 1.0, 8.27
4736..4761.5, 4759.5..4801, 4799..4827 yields 0.8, 8.13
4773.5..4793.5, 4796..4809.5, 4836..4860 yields -0.5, 7.9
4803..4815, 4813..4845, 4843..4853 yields 1.2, 8.24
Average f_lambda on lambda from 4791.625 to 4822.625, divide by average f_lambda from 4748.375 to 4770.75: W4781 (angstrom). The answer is 1.01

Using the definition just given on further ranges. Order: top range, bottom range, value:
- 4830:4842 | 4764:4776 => 0.97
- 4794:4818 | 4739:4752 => 0.98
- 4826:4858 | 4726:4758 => 0.99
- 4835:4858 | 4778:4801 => 1.04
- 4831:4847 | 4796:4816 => 0.99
